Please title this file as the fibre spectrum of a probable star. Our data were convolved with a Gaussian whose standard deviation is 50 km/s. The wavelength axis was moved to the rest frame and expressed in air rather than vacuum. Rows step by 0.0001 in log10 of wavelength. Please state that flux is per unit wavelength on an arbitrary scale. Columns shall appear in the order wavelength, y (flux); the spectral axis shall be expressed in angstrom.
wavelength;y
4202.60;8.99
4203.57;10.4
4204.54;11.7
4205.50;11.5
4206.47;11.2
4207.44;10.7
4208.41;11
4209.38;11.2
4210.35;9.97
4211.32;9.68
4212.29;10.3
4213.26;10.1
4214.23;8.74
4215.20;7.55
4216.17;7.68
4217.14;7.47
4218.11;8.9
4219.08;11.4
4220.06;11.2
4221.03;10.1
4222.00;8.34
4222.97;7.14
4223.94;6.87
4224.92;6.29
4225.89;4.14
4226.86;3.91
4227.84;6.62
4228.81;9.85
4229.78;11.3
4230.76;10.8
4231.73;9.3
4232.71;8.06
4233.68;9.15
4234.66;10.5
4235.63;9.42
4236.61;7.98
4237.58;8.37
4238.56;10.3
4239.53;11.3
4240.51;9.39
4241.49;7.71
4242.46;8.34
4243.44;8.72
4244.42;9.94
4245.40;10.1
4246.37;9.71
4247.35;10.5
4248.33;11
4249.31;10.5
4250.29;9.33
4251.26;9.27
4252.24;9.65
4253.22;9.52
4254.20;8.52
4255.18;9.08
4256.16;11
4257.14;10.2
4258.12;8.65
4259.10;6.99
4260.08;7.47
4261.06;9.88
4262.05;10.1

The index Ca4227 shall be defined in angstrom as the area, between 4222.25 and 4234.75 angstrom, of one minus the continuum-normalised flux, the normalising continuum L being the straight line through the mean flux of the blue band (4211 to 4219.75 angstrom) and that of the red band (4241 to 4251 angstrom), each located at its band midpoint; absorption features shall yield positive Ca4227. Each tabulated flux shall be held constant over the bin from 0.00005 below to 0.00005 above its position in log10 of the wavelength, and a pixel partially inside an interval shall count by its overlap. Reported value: 1.9 angstrom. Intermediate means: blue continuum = 9.12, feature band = 7.92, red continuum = 9.58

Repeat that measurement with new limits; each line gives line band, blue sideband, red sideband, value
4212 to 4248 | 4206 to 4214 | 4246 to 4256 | 4.4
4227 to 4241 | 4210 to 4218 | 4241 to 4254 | 0.0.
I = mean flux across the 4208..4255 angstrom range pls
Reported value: 9.1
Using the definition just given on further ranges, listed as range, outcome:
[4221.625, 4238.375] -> 8.16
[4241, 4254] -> 9.54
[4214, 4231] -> 8.19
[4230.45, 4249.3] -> 9.52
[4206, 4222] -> 9.78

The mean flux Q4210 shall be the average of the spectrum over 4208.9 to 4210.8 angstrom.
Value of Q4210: 10.6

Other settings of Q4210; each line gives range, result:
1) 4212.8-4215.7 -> 8.78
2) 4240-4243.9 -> 8.54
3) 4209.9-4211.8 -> 9.82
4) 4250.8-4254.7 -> 9.23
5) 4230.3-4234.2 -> 9.32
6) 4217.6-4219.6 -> 10.1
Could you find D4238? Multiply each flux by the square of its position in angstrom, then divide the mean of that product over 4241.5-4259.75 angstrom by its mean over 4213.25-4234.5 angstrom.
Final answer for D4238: 1.14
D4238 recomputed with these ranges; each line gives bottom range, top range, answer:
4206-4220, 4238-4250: 1.02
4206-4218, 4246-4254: 1.05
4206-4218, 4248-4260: 1.00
